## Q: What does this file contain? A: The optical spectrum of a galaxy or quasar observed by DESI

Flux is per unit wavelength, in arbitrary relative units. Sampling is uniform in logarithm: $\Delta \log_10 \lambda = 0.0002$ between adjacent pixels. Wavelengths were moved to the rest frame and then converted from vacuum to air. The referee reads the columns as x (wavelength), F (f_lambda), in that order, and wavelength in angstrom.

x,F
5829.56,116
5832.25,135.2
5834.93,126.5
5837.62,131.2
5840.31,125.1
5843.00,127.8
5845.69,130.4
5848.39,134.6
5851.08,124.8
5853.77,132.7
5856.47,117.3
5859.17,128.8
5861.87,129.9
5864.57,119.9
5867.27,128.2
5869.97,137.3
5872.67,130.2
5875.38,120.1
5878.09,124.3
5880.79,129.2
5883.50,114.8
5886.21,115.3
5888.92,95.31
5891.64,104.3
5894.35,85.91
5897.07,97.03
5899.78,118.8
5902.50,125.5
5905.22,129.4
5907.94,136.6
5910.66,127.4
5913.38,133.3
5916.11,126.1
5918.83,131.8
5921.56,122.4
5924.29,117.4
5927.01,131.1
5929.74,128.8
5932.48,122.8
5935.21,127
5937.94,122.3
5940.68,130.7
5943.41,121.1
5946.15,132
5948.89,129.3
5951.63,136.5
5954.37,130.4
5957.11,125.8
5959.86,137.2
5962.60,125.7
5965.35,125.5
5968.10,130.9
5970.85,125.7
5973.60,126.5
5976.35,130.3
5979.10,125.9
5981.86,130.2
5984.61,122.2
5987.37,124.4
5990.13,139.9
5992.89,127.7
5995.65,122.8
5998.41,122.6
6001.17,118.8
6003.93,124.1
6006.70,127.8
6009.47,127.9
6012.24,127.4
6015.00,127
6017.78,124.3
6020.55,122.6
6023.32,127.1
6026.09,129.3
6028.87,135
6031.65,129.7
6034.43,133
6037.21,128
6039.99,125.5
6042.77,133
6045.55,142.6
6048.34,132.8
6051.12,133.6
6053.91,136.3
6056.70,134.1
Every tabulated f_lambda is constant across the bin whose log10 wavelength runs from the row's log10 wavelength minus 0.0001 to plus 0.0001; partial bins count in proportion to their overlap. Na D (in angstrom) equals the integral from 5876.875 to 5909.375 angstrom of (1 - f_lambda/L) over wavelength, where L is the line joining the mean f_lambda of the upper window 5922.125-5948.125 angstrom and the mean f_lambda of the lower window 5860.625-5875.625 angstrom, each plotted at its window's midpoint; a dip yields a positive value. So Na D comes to 3.2 angstrom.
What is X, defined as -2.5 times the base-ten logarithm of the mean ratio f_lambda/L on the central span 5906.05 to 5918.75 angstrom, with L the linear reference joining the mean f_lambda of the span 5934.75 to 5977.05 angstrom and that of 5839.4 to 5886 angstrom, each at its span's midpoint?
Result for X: -0.03 mag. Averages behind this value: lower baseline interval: 127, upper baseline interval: 129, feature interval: 131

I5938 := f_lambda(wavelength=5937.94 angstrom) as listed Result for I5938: 122.3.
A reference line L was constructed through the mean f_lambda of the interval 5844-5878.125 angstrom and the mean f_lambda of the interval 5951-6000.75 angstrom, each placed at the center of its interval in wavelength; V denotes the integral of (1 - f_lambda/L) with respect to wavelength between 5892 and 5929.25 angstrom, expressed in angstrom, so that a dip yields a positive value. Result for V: 1.9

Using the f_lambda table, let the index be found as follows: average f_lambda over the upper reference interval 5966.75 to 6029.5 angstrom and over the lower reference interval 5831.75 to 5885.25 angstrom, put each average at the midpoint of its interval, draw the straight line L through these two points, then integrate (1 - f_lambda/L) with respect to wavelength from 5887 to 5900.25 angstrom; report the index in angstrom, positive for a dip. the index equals 2.9 angstrom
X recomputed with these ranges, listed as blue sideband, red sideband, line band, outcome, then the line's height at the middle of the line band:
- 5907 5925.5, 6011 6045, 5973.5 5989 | 0.01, 128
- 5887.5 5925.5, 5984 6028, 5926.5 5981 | -0.06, 122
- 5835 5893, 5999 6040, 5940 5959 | -0.03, 126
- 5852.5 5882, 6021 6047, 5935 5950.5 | 0.01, 129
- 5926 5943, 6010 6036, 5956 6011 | 0.00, 128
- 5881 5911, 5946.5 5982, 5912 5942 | -0.05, 121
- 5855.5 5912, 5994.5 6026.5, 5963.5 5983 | -0.04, 124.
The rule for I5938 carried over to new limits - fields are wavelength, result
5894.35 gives 85.91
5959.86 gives 137.2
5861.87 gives 129.9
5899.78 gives 118.8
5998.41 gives 122.6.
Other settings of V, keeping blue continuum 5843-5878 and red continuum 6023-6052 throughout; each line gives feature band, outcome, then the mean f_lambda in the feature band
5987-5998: 0.19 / 129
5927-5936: 0.17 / 127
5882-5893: 1.77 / 108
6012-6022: 0.48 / 125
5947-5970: -0.01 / 130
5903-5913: -0.16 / 131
